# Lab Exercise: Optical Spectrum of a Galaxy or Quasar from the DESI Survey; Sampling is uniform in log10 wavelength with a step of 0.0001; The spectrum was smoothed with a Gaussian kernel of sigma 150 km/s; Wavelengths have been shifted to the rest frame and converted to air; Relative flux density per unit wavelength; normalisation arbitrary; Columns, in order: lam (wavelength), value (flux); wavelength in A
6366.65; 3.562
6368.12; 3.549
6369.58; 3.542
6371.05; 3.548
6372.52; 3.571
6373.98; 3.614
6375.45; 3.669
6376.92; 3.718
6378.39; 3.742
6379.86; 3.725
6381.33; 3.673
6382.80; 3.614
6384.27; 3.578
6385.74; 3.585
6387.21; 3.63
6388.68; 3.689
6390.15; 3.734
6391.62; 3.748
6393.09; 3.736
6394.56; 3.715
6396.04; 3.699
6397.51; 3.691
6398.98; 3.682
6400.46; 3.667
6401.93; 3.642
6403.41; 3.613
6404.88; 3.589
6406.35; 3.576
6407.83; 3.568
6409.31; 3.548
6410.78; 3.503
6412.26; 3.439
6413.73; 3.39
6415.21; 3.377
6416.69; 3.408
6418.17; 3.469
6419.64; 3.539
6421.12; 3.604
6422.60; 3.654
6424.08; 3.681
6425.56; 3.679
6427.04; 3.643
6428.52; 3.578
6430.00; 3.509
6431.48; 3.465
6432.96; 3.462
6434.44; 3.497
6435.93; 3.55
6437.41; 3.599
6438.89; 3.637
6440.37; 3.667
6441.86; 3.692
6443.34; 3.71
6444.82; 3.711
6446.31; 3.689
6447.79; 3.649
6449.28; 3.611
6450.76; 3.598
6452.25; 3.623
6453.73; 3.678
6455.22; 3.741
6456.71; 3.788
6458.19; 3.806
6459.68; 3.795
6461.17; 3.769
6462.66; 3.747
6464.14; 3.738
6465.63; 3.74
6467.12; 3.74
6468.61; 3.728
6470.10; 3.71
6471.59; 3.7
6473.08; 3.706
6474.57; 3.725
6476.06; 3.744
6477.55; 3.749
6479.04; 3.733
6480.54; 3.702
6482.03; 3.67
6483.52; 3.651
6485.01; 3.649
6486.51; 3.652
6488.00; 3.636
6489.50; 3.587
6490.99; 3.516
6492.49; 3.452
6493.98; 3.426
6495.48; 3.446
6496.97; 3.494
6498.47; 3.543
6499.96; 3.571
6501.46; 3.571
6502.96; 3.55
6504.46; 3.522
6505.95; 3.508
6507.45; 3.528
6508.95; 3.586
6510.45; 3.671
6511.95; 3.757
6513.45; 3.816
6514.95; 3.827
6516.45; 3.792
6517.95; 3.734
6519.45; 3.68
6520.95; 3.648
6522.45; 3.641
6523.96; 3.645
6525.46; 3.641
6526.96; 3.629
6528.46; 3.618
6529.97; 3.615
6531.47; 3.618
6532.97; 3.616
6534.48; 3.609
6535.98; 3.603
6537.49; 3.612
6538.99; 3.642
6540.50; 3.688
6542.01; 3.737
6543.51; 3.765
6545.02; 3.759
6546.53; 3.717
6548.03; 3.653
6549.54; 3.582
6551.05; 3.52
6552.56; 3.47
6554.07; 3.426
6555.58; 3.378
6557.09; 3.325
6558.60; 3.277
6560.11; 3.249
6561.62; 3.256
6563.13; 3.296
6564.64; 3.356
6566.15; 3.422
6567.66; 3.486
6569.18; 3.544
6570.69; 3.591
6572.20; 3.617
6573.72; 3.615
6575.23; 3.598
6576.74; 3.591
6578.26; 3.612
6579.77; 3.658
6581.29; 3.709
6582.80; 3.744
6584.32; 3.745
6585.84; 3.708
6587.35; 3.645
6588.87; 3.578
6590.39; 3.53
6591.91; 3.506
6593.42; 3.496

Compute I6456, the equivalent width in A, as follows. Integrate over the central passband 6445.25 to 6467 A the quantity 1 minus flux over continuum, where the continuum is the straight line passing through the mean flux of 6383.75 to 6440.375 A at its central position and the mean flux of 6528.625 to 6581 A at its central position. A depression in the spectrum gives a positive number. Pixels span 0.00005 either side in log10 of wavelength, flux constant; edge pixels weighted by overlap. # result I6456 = -0.8 A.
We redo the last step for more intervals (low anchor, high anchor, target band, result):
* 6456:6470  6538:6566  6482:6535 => 0.2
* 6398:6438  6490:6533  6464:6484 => -0.7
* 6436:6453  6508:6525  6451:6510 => 0.5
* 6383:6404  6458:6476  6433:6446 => 0.3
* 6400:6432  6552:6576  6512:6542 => -1.8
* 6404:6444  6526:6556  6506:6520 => -0.4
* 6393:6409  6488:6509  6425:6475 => -1.2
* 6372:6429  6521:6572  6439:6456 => -0.4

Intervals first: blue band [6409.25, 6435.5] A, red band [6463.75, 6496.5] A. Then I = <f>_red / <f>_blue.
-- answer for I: 1.04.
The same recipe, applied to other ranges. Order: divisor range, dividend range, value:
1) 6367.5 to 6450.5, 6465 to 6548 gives 1.01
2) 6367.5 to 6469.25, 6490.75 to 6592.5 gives 0.99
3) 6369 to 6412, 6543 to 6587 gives 0.97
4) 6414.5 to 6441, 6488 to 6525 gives 1.01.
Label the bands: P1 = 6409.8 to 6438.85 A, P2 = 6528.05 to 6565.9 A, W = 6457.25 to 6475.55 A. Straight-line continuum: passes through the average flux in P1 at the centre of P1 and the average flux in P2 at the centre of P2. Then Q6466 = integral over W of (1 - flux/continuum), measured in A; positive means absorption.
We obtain -1.1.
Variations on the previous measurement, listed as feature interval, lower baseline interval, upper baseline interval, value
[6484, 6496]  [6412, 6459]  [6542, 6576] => 0.02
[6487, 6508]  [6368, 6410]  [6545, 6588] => 0.29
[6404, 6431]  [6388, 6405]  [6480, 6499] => 0.88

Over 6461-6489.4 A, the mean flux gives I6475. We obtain 3.71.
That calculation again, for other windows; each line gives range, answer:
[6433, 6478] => 3.69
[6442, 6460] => 3.7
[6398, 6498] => 3.62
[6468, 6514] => 3.62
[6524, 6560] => 3.58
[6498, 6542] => 3.64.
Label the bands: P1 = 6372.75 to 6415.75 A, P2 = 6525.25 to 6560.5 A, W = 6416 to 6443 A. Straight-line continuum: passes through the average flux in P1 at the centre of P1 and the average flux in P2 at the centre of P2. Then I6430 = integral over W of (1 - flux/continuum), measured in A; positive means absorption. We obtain 0.3 A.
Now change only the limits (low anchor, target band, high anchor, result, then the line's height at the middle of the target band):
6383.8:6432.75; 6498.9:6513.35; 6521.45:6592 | -0.06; 3.58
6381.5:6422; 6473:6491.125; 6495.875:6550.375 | -0.24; 3.63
